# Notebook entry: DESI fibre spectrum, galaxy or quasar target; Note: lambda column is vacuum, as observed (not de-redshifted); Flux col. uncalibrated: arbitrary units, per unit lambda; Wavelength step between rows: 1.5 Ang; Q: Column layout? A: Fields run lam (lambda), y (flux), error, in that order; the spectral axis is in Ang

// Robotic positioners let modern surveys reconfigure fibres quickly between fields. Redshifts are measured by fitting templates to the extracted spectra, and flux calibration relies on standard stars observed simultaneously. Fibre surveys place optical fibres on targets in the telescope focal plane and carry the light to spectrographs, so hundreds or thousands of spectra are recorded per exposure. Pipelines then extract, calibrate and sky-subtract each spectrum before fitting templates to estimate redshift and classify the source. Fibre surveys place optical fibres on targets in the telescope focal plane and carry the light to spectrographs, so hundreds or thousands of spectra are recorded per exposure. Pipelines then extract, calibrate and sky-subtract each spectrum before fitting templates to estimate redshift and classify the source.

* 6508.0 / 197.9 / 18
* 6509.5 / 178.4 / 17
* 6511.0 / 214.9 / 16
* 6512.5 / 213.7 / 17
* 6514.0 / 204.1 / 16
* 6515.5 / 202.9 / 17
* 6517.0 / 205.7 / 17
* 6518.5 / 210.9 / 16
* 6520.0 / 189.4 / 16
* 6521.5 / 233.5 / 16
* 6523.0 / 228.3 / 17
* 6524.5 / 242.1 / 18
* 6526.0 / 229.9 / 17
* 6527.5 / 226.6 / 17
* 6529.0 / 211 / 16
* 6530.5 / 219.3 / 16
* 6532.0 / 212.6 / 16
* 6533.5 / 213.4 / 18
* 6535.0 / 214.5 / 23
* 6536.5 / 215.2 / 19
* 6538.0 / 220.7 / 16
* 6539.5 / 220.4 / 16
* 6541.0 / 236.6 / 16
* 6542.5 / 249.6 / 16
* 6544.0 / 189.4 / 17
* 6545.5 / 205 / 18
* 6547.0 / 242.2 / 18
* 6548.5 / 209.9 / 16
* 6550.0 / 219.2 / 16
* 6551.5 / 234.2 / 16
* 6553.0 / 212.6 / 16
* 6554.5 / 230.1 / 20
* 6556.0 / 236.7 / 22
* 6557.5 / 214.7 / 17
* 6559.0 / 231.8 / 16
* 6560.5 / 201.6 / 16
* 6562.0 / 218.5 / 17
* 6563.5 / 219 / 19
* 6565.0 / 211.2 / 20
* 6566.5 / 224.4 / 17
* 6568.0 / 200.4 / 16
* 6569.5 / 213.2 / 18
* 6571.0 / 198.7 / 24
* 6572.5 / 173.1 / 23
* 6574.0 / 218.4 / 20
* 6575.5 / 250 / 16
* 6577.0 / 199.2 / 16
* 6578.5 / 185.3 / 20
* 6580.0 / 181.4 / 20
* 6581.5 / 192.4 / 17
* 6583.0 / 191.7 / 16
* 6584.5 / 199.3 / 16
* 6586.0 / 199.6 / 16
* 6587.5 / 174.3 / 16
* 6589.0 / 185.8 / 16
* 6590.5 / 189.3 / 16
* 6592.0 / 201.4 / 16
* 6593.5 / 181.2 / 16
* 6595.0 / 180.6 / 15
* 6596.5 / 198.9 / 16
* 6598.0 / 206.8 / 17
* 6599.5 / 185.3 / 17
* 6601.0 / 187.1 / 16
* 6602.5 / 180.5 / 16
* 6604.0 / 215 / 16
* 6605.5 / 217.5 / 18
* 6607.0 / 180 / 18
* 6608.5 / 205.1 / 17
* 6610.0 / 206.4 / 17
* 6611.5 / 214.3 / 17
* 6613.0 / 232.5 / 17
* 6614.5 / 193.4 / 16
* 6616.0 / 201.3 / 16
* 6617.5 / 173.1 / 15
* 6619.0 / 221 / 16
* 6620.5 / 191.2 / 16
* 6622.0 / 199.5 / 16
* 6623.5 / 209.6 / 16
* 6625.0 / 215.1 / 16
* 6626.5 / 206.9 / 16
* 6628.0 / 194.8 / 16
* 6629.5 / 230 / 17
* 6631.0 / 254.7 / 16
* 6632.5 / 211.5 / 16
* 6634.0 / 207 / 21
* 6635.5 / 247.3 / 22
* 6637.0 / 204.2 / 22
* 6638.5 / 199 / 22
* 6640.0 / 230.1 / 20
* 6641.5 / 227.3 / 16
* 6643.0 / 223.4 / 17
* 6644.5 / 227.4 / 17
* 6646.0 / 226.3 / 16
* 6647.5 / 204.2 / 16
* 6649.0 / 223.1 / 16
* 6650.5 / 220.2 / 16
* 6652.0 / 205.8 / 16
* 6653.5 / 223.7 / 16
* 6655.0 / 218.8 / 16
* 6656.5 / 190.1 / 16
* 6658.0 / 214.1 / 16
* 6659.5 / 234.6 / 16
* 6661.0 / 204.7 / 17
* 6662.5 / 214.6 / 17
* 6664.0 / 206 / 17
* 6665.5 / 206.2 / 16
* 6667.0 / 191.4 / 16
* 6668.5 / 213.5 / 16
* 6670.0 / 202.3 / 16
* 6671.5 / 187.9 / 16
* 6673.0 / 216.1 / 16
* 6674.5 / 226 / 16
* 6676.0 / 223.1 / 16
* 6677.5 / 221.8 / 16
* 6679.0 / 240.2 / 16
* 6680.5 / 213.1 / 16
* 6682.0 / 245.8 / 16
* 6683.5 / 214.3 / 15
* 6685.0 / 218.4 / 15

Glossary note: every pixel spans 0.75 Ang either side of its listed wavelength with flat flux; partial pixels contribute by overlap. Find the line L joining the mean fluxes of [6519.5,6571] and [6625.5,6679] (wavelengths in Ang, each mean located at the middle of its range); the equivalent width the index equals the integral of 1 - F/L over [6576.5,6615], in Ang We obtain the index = 3.9 Ang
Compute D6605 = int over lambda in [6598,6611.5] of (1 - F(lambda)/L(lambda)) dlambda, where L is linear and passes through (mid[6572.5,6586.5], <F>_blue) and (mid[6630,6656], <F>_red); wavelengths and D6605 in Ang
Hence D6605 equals 0.6 Ang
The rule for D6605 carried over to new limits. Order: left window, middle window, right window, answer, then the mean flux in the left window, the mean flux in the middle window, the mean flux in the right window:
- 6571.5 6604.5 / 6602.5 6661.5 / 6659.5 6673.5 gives -3.4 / 194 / 213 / 206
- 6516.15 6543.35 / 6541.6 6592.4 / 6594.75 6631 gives 1.0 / 221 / 209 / 203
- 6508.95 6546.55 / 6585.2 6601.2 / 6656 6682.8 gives 1.9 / 216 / 190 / 214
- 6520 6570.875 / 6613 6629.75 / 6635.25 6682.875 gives 1.1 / 220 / 204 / 216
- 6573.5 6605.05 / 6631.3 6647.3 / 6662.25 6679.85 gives -1.2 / 195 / 221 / 212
